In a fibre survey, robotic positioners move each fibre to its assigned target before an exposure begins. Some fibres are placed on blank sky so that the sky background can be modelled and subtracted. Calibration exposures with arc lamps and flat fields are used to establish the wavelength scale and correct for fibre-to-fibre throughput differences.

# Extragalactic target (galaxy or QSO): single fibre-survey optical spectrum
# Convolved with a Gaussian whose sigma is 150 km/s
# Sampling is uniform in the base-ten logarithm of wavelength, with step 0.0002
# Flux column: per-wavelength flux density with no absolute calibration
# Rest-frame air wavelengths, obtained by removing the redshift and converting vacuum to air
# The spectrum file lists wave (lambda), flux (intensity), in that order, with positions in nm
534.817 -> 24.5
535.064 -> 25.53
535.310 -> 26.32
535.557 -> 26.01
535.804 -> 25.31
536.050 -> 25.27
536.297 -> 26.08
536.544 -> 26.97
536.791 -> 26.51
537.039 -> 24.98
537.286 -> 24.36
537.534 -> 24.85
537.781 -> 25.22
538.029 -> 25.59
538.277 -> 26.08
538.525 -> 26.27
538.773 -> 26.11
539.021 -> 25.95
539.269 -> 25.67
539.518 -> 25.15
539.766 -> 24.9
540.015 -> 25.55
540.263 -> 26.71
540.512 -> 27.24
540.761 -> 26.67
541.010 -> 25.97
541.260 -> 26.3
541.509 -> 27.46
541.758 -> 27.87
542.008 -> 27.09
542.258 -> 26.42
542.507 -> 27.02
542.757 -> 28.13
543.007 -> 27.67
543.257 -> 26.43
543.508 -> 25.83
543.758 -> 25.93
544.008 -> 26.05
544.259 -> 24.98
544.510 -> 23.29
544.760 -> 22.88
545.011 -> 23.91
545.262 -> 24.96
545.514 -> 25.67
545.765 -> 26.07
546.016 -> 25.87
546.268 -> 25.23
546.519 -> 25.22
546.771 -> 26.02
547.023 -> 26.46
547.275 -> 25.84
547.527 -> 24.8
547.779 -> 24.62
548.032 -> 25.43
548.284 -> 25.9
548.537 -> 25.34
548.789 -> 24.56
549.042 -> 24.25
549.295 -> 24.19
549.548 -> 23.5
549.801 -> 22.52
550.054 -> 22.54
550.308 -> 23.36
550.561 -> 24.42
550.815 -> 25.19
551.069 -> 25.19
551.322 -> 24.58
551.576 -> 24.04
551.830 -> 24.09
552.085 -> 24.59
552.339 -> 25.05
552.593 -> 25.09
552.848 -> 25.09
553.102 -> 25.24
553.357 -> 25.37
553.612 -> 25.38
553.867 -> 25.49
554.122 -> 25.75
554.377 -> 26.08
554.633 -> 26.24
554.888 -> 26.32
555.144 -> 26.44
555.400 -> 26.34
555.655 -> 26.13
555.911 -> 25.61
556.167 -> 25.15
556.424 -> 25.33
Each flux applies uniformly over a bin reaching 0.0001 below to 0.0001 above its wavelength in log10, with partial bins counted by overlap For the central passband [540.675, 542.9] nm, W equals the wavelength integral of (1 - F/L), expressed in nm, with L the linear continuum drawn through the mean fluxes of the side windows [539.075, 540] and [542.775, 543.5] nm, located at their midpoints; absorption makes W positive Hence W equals -0.05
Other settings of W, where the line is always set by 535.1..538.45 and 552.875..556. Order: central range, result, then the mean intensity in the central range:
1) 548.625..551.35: 0.19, 24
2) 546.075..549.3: 0.06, 25.3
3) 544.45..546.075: 0.07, 24.7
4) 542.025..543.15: -0.07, 27.3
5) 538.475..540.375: -0.01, 25.8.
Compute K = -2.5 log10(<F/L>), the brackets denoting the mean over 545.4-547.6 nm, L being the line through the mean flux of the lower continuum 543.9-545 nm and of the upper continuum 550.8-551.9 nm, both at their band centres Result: -0.06 mag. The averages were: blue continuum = 24.2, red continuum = 24.6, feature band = 25.7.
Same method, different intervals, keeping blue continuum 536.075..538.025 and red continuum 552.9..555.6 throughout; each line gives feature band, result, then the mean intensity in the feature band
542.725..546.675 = 0.010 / 25.4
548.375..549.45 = 0.050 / 24.6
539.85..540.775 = -0.036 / 26.5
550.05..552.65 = 0.059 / 24.4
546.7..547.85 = 0.007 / 25.6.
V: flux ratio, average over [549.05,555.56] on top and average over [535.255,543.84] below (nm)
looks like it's 1.0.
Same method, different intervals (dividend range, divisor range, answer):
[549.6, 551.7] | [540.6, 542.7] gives 0.89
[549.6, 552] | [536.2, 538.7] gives 0.93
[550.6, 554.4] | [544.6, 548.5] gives 0.99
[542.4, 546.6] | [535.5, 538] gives 1.00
